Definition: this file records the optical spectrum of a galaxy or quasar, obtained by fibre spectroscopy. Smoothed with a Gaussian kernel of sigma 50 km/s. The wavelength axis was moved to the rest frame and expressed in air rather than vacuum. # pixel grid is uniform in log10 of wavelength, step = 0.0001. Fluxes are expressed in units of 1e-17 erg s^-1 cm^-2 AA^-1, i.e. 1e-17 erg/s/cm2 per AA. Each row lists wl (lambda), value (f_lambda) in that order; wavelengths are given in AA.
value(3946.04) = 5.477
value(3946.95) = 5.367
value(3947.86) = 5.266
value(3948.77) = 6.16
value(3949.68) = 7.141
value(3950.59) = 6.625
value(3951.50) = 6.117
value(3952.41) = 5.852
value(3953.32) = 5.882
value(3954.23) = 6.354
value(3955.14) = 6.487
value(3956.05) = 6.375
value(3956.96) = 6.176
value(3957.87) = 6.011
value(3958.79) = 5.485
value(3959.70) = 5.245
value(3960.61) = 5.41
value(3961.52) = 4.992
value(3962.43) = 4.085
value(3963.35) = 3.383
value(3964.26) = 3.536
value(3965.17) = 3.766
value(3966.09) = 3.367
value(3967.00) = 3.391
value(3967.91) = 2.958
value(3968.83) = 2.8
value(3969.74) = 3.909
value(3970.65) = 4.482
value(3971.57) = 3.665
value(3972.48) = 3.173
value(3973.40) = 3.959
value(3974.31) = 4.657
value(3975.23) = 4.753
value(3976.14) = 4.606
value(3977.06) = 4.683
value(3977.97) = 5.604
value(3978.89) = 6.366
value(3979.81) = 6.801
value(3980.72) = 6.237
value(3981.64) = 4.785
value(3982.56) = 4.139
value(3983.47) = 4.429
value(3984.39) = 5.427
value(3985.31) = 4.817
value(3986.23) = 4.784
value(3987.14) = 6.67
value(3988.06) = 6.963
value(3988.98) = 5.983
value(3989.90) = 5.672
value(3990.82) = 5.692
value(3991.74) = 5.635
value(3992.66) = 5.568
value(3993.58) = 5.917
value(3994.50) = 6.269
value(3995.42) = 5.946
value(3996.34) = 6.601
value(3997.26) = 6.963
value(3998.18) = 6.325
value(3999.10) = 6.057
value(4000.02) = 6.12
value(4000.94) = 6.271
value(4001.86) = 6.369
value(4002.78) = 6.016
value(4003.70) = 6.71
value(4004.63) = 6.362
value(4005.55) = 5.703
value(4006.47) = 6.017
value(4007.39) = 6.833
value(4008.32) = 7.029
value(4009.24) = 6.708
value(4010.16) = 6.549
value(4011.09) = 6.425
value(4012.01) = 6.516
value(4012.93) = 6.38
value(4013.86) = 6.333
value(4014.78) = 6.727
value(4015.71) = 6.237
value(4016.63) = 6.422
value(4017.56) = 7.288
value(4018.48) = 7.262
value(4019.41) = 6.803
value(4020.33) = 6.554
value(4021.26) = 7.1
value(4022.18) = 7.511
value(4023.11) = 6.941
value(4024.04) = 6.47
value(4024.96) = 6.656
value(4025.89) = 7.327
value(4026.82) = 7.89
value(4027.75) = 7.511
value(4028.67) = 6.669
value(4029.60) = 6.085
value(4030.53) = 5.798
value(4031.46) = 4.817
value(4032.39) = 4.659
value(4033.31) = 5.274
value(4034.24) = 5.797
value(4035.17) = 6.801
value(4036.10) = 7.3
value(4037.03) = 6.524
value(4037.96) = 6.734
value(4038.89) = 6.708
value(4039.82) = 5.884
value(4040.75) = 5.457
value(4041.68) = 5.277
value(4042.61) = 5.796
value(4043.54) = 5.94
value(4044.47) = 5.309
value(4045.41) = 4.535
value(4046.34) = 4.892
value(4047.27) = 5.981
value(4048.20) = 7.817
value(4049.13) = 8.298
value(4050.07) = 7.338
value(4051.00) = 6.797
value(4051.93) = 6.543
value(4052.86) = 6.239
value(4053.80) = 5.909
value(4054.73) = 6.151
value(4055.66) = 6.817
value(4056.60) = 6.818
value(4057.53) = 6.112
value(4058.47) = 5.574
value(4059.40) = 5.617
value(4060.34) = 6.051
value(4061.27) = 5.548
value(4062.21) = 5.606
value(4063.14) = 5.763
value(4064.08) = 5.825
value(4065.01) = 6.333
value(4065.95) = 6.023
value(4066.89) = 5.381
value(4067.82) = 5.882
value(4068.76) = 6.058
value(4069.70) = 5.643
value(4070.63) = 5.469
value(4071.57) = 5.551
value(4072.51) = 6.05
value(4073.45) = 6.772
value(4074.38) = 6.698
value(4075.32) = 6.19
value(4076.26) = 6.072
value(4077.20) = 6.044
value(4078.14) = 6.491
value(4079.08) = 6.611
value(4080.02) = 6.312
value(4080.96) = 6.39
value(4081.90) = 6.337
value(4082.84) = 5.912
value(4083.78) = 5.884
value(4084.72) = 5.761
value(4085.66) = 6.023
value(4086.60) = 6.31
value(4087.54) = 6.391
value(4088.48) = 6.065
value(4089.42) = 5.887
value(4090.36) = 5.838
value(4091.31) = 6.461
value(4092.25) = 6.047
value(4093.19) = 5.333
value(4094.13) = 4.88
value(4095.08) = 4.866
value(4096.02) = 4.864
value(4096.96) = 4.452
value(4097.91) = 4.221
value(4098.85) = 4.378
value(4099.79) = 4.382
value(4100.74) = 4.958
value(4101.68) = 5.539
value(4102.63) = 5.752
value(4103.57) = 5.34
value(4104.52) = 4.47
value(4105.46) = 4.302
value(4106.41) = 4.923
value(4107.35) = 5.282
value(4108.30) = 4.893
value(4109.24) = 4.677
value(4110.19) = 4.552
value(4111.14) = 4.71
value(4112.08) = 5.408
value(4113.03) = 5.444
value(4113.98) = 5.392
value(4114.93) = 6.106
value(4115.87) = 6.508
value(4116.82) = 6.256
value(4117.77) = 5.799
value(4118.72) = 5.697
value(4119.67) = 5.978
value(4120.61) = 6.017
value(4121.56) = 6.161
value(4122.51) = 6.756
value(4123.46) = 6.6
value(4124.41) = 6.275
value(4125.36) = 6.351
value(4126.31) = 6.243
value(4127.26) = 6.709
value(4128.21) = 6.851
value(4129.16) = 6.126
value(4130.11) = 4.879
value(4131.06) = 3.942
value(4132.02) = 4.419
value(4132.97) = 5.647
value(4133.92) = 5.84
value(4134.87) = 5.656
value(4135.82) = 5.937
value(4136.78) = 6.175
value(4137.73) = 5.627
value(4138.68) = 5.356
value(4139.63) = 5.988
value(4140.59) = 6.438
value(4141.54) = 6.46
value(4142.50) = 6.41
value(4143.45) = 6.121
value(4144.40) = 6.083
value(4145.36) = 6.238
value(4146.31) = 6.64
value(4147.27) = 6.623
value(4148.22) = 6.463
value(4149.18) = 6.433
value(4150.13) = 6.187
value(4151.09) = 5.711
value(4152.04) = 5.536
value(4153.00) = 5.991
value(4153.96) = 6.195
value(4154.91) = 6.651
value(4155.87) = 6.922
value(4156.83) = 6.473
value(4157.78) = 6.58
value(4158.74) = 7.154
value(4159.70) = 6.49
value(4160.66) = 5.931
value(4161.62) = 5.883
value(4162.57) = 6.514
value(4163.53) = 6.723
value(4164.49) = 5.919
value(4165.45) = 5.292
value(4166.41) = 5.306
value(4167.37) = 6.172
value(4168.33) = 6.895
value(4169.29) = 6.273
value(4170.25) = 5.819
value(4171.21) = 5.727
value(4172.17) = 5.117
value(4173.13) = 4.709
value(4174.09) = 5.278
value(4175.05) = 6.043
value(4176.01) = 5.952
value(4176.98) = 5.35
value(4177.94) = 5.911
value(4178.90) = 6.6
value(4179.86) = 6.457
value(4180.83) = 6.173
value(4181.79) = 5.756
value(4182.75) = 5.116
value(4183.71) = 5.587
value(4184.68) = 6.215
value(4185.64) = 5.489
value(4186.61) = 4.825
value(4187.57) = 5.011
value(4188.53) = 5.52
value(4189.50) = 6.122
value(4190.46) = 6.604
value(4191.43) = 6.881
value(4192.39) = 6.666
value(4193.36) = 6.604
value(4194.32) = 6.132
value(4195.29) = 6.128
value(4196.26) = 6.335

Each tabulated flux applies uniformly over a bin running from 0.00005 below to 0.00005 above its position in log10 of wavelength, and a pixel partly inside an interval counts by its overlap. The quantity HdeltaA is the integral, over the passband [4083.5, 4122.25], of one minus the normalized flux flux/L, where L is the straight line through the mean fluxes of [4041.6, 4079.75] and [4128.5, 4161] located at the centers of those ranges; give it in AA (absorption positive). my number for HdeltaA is 4.14 AA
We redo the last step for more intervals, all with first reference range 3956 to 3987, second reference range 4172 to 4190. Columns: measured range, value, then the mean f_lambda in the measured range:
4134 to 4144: -1.0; 6.01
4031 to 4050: -3.9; 6.02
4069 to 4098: -3.9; 5.89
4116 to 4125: -1.4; 6.18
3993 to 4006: -4.0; 6.25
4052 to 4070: -3.2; 5.98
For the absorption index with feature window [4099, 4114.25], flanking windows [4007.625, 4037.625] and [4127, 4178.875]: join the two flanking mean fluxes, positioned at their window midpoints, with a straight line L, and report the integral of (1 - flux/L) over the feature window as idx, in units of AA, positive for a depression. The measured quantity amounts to 3.0 AA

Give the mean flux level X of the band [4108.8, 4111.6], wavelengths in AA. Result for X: 4.63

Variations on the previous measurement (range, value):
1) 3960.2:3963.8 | 4.45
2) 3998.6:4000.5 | 6.1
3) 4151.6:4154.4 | 5.89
